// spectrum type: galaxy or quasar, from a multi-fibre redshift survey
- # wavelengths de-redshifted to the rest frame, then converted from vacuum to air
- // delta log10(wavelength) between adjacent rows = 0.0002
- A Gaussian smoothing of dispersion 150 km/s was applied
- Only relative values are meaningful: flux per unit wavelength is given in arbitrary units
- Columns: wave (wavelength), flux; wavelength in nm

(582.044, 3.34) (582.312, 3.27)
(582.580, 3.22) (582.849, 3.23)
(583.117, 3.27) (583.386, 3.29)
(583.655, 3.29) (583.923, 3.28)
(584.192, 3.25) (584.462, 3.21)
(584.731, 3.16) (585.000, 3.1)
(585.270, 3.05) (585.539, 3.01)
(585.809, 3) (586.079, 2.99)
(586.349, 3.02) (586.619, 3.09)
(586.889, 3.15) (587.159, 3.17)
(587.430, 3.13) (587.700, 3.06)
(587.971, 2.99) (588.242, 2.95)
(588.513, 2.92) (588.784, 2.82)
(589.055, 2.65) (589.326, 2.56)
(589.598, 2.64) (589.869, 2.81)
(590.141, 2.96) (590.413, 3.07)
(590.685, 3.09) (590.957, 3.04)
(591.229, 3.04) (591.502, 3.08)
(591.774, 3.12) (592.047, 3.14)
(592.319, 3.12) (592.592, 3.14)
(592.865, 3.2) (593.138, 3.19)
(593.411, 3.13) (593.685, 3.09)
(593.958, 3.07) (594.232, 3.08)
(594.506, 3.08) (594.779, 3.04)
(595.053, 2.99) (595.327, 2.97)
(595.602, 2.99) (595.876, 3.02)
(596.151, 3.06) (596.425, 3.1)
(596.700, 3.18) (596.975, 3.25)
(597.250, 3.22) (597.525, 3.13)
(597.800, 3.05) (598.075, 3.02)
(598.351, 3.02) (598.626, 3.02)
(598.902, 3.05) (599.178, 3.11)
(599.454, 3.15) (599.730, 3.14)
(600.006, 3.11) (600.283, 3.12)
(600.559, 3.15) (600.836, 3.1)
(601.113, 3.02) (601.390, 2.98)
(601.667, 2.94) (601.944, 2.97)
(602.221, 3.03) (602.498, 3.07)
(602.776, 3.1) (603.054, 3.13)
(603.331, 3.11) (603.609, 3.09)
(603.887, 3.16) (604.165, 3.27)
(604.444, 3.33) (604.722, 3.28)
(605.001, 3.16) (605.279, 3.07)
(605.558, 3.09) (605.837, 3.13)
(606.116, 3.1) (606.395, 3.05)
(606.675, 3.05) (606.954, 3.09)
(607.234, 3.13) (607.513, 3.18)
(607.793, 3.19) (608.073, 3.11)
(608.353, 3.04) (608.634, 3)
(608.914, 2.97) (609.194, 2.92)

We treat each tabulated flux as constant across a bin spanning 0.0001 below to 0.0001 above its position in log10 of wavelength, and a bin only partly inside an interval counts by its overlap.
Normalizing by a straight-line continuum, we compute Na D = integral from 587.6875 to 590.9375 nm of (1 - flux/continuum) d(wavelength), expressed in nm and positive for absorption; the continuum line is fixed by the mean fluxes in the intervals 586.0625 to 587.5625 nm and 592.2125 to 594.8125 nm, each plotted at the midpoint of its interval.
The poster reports 0.241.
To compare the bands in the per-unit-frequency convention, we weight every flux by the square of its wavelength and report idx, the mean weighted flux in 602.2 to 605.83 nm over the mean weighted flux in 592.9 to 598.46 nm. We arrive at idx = 1.0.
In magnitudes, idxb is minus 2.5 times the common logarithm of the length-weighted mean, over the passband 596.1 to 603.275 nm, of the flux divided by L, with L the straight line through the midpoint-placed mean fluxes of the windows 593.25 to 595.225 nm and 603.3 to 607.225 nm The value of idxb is 0.01 mag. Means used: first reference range 3.07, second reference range 3.14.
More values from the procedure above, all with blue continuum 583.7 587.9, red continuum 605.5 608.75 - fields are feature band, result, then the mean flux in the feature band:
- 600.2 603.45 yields 0.01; 3.06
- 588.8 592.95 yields 0.05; 2.97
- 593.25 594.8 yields 0.01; 3.09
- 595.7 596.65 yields 0.01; 3.07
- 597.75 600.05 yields 0.01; 3.07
